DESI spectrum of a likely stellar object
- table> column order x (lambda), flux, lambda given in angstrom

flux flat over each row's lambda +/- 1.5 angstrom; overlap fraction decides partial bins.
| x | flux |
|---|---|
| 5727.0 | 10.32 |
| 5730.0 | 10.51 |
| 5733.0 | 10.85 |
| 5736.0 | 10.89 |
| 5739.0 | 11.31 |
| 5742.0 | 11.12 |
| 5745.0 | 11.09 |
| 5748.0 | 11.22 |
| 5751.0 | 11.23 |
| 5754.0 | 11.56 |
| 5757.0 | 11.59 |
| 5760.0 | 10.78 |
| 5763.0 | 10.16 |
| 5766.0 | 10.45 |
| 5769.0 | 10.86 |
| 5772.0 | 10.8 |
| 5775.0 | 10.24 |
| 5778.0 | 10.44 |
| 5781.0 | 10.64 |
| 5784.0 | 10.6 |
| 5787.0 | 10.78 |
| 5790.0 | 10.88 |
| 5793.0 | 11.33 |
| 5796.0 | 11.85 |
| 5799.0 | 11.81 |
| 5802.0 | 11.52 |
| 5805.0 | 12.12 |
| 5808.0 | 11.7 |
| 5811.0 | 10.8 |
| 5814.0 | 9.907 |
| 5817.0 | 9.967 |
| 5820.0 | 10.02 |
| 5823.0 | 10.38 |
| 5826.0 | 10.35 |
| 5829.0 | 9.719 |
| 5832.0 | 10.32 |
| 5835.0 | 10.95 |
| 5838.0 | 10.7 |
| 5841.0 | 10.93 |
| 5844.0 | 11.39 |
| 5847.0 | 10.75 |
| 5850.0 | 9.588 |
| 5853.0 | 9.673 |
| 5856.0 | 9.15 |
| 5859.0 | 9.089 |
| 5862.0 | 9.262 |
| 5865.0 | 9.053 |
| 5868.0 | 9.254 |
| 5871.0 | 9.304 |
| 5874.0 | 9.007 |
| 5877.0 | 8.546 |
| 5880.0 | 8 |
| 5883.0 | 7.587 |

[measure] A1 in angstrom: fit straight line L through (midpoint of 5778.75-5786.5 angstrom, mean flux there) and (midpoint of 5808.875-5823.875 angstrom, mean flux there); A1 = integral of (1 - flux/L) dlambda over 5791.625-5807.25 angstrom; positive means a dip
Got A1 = -1.9 angstrom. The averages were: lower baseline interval 10.6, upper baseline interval 10.3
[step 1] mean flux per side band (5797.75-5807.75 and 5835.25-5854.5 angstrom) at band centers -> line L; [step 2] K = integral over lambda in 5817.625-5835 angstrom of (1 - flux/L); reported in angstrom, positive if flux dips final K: 1.4 angstrom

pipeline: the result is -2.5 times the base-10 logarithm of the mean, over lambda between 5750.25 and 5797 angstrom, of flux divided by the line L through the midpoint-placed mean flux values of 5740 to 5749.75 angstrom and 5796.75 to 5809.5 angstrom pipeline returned 0.06 mag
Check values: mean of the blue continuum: 11.2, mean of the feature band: 10.9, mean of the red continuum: 11.8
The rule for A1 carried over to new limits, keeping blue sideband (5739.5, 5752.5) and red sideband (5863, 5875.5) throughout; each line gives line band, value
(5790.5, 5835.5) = -3.4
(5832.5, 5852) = -2.2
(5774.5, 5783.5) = 0.1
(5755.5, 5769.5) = 0.2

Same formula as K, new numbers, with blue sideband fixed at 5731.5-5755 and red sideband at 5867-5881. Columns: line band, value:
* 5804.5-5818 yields -1.21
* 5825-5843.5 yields -1.96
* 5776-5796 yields -0.88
